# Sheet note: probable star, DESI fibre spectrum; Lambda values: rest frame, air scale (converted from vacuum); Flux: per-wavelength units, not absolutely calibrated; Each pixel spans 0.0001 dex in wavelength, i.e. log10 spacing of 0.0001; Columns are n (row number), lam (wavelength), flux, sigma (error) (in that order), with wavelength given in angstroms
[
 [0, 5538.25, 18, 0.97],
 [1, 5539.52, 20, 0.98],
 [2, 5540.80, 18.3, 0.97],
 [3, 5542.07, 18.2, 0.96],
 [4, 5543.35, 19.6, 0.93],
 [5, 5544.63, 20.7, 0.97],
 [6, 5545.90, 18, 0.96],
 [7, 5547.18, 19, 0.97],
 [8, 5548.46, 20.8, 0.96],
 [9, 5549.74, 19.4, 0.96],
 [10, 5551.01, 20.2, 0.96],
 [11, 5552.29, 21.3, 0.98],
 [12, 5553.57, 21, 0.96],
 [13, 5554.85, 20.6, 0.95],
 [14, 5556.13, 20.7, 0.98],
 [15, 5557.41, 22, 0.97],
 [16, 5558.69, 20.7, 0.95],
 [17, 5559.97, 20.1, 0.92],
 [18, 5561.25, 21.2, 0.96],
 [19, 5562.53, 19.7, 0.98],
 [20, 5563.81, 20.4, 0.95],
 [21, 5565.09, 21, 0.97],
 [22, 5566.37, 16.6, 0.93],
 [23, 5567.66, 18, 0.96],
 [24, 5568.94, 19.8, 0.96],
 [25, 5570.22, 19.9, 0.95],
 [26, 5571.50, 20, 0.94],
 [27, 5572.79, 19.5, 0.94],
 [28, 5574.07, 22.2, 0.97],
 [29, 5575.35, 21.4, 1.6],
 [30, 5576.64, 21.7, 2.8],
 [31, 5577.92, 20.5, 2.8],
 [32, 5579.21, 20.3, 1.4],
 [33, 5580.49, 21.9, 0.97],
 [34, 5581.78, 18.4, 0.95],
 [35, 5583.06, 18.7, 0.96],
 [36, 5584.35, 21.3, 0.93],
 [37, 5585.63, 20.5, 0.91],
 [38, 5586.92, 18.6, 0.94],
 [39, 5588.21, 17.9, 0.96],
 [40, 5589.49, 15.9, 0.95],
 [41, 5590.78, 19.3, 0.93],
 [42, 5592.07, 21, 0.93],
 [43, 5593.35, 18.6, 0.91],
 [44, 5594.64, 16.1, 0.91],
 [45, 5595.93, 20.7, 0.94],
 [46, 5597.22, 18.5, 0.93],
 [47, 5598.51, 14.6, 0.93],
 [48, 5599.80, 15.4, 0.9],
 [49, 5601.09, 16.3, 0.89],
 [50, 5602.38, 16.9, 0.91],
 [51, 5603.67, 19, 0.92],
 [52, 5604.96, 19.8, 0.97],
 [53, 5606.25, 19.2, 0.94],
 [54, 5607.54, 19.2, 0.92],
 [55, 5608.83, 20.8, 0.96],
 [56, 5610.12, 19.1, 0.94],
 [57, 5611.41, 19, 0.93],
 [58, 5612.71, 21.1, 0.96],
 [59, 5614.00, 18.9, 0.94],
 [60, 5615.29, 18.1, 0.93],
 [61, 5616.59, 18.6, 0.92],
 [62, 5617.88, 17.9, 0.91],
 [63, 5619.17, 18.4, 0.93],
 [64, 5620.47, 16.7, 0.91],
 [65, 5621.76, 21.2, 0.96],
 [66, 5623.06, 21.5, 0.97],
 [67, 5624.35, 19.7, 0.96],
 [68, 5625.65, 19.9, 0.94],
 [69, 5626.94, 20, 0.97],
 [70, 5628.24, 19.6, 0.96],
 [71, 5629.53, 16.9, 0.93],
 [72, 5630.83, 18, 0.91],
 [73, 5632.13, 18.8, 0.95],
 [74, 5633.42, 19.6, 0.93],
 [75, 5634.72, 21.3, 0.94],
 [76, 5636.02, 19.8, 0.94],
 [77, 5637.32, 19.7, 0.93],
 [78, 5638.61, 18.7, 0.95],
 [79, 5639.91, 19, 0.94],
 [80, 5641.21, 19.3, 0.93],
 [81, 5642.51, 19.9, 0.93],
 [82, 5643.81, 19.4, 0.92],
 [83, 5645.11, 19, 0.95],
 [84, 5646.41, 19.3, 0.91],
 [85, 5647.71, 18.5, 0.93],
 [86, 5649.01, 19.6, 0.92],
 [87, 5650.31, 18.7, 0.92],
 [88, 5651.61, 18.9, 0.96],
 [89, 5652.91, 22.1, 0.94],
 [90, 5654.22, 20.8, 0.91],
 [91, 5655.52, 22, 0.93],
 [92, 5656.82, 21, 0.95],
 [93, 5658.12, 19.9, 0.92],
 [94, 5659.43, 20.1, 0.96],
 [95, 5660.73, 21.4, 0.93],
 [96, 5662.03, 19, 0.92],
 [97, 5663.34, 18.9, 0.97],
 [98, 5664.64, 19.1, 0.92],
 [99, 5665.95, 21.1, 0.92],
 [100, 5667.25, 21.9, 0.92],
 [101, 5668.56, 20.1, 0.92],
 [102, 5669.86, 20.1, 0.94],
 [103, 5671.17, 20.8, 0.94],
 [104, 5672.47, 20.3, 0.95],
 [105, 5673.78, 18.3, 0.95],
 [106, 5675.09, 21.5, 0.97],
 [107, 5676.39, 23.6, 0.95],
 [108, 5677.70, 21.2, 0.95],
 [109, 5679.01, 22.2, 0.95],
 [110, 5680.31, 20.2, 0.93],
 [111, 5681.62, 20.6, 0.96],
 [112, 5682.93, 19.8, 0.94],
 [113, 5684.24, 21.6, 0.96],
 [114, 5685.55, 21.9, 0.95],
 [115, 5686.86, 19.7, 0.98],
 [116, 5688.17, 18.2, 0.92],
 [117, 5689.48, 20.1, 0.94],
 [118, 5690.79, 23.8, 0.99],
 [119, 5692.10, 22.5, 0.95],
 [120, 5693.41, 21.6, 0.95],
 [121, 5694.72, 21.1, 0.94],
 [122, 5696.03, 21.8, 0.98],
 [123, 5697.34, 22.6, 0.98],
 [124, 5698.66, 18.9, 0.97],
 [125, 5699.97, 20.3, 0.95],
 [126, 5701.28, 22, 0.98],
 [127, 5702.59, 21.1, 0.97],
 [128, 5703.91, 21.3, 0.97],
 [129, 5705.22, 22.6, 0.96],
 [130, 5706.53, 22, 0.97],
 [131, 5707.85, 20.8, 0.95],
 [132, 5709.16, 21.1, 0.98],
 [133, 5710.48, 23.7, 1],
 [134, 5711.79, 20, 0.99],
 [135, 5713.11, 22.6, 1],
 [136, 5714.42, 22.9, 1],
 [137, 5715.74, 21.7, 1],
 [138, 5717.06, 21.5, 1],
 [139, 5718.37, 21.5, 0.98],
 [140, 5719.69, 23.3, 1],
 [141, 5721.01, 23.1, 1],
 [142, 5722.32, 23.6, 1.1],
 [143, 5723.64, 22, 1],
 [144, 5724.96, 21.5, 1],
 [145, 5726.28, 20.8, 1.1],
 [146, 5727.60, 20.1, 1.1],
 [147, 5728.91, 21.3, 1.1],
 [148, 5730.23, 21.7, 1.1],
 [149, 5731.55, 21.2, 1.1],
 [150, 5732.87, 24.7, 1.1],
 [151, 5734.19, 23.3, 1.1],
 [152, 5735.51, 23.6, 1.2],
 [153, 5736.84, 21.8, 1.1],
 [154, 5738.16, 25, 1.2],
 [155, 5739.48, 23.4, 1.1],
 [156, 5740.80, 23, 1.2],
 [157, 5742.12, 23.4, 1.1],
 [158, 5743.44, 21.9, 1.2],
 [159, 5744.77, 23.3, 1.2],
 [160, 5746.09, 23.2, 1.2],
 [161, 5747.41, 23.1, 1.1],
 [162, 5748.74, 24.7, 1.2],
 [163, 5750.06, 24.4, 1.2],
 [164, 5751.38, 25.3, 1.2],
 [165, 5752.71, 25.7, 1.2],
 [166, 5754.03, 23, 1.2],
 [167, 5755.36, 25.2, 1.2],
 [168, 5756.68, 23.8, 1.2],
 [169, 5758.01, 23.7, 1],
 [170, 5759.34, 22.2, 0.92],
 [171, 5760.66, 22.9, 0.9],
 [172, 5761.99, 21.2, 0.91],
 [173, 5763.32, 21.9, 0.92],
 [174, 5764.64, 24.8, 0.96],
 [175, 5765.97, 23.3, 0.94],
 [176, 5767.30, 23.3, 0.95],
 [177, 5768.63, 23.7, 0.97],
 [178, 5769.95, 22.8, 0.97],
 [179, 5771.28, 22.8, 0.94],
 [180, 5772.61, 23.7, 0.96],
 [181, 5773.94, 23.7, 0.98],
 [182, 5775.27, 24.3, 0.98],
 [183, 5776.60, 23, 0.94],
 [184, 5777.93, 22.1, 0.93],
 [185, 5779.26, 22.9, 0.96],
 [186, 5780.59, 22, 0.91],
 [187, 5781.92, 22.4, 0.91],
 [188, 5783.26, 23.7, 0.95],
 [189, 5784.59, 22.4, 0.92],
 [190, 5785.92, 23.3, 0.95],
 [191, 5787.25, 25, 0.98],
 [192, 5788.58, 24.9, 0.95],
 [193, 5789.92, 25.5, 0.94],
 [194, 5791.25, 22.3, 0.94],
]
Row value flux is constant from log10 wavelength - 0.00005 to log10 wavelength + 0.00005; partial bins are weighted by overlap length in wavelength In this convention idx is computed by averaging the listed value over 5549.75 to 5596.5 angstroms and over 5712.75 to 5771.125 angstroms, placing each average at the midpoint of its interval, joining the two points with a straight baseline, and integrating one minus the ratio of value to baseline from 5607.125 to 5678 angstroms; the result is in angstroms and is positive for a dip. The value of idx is 4.7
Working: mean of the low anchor 19.9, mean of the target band 19.8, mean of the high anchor 23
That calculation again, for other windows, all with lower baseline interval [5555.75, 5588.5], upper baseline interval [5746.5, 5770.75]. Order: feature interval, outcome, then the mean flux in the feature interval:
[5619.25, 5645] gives 2.3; 19.4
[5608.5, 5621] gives 1.2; 18.8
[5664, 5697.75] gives 1.8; 21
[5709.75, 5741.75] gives 0.8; 22.4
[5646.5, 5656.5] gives 0.7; 20.1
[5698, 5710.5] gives 0.7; 21.3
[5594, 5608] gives 2.0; 17.8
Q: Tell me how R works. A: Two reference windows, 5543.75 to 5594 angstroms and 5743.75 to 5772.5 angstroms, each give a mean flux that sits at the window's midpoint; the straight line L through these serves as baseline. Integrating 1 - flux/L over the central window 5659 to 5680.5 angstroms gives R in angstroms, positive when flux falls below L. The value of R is 1.3 angstroms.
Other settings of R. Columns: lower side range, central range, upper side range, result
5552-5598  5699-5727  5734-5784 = 0.8 angstroms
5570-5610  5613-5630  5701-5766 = 0.7 angstroms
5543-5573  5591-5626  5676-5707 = 3.0 angstroms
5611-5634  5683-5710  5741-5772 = 0.3 angstroms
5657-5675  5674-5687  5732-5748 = -0.3 angstroms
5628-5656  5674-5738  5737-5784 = -0.3 angstroms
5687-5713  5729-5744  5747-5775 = -0.2 angstroms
